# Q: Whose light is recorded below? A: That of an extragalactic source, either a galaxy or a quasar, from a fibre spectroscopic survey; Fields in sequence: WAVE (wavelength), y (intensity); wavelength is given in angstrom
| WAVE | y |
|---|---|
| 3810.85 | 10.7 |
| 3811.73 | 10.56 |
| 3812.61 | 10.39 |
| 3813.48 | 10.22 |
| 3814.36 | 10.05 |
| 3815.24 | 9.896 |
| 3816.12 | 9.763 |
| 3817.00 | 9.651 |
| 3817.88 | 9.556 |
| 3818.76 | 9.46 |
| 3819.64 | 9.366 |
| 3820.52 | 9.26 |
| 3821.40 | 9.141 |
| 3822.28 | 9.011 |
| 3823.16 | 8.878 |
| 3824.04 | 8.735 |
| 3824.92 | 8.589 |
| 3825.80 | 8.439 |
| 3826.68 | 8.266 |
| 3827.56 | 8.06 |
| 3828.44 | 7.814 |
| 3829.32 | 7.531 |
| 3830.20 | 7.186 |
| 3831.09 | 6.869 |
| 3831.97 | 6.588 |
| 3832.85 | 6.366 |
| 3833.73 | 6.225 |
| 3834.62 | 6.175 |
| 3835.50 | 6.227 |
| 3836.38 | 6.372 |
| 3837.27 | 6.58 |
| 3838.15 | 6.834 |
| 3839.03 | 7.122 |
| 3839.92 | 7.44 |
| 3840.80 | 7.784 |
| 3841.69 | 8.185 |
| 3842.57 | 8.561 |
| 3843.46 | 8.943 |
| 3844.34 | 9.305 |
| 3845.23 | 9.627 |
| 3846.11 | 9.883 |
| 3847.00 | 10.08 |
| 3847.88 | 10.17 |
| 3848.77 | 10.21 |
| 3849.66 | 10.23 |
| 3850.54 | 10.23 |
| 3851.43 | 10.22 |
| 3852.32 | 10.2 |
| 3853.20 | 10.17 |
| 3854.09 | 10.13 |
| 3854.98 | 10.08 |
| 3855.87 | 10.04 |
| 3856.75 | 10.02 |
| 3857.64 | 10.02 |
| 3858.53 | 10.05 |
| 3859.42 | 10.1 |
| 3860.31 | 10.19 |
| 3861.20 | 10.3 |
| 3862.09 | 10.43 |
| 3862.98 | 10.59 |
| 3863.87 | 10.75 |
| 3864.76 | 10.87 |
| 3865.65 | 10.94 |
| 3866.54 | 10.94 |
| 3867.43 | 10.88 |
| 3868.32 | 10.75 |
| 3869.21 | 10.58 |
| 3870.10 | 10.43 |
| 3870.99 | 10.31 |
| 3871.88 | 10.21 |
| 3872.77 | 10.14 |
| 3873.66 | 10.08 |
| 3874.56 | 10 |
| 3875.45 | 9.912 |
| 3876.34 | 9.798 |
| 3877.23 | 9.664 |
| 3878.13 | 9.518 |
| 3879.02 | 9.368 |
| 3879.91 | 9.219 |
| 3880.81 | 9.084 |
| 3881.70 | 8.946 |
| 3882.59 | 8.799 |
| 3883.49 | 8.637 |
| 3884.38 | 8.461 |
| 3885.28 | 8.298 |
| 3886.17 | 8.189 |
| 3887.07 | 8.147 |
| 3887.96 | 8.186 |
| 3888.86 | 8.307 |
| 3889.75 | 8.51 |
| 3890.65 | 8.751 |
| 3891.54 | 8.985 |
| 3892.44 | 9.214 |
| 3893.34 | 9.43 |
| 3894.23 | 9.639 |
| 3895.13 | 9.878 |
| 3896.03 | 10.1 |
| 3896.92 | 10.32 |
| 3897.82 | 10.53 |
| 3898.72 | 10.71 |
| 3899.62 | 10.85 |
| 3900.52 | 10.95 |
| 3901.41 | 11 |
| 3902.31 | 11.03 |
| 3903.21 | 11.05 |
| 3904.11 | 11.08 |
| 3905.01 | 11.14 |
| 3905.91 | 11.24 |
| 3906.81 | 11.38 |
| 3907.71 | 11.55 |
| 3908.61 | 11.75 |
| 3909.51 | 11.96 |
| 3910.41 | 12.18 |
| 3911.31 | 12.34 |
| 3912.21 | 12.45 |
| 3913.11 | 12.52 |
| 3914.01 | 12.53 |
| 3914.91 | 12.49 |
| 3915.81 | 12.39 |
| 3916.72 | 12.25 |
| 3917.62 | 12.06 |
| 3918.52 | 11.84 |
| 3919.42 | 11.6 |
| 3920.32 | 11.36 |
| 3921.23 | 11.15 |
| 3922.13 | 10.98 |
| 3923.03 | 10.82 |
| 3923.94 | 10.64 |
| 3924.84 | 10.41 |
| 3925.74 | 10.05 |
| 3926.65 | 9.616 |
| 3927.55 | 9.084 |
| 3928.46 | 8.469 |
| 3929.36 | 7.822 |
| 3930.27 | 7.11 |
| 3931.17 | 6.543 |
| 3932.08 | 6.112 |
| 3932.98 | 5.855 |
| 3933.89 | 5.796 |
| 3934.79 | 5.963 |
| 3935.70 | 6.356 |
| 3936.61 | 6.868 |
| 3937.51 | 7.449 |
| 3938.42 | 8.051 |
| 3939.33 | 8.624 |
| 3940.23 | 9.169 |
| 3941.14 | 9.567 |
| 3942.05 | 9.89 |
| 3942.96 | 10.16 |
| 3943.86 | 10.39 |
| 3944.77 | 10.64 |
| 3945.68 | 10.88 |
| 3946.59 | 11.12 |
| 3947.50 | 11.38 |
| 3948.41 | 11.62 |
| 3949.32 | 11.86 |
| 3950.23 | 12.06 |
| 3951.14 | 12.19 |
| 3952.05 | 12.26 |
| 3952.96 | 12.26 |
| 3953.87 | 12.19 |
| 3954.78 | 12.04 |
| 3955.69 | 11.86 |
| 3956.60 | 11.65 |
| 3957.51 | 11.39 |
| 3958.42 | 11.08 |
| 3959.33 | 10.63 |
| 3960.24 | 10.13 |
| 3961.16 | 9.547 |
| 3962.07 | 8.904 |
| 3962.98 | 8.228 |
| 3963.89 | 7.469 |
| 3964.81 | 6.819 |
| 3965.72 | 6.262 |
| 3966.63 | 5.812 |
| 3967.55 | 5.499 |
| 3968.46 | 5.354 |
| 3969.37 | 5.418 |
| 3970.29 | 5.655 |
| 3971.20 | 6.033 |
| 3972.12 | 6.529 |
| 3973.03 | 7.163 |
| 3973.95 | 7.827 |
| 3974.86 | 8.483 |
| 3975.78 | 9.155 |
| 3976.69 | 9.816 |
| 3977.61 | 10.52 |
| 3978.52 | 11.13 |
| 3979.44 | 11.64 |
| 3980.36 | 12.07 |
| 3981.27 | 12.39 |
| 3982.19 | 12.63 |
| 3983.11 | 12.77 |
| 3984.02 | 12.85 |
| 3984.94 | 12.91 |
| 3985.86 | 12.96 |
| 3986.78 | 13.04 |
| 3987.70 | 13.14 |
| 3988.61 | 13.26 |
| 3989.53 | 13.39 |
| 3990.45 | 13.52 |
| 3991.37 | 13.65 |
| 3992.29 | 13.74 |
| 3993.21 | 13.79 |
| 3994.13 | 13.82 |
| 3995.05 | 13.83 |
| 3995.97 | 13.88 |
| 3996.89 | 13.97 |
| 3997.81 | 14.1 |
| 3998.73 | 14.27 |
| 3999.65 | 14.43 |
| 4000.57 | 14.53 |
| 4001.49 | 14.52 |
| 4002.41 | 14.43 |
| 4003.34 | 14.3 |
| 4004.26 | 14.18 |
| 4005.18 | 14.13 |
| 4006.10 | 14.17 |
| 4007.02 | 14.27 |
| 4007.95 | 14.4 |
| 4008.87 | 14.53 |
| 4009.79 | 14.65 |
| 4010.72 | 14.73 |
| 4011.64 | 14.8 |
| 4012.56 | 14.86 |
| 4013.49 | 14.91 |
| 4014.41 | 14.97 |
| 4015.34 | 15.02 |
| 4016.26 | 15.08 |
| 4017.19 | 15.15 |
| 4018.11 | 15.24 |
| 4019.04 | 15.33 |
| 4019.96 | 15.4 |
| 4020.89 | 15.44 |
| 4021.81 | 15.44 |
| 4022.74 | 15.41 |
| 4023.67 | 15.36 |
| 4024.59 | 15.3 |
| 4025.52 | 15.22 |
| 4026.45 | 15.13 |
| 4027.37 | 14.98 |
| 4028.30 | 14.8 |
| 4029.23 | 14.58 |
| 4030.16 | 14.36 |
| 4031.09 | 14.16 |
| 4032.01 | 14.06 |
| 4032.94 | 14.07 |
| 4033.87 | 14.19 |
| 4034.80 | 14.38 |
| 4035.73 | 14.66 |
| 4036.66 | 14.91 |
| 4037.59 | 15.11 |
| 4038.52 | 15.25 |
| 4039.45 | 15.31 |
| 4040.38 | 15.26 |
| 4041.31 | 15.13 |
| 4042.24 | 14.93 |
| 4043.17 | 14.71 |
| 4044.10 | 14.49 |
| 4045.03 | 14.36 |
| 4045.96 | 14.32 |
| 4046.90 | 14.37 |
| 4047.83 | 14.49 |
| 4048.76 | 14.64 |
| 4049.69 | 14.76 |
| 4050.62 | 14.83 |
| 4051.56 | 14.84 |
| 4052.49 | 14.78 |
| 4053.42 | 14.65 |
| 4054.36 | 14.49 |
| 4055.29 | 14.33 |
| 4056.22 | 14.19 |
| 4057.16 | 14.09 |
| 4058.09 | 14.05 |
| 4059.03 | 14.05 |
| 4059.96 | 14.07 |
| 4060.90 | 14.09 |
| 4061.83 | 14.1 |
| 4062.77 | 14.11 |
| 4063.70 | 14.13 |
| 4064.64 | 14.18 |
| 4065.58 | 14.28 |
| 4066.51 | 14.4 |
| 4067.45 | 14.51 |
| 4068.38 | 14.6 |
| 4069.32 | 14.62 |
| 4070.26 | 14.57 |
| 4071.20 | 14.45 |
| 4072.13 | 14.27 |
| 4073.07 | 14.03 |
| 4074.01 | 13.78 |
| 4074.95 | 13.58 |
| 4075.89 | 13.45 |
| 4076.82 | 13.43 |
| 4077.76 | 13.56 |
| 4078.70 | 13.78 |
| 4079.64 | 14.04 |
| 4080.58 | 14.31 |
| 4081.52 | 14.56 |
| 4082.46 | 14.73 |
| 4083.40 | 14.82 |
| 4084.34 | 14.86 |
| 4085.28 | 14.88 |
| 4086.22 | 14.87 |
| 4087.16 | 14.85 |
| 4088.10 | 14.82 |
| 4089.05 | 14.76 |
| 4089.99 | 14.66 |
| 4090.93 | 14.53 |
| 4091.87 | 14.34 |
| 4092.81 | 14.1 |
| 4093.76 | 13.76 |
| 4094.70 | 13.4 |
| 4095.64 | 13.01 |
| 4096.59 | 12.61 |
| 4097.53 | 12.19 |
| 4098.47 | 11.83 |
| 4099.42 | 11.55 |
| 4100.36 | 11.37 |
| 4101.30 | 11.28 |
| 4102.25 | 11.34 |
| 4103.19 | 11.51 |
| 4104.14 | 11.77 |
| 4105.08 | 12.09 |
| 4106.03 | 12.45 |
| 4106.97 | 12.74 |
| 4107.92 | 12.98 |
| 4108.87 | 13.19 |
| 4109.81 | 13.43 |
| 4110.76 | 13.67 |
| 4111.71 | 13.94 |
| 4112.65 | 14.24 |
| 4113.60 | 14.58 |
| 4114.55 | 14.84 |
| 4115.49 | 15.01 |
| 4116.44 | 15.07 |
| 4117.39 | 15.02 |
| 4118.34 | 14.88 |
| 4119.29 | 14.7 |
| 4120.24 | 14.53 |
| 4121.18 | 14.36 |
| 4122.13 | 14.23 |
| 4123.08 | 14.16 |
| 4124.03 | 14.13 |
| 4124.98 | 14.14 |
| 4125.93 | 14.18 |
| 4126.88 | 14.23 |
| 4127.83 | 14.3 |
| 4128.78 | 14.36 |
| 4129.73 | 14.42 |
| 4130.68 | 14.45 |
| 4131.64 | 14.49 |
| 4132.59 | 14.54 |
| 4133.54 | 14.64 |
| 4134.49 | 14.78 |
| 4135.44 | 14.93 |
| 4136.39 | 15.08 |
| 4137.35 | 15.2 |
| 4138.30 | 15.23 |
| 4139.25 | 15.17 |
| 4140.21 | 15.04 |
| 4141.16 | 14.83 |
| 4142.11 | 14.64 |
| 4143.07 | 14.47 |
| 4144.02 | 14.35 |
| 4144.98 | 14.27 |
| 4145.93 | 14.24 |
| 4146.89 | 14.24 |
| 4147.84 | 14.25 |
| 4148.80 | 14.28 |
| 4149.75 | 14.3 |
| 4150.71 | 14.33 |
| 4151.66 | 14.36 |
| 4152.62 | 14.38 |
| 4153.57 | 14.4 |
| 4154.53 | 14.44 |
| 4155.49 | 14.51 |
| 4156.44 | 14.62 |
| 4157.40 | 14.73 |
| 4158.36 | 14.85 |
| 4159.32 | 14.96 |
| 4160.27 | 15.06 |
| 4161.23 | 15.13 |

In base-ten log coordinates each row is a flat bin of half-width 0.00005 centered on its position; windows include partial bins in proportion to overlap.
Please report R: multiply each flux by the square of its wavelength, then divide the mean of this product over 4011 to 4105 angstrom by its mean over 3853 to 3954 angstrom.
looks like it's 1.53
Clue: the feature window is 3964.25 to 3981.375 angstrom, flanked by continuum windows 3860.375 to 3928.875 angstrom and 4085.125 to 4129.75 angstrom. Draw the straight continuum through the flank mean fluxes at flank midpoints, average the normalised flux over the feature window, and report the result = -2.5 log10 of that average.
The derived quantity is 0.406 mag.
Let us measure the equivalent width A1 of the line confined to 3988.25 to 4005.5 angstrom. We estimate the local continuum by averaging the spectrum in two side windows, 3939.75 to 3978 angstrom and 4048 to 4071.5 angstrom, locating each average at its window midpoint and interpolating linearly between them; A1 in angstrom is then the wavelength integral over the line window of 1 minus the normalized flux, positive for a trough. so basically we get -4.1 angstrom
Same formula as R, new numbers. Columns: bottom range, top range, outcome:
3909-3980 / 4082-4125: 1.54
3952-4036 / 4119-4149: 1.24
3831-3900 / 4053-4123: 1.67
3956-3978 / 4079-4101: 1.80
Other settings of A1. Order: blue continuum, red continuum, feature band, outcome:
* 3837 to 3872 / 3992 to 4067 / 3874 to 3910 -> 3.2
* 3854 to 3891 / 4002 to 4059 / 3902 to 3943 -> 4.5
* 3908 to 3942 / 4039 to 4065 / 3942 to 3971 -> 3.1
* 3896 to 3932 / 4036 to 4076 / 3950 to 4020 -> 4.2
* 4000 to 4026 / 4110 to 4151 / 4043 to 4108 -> 3.5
